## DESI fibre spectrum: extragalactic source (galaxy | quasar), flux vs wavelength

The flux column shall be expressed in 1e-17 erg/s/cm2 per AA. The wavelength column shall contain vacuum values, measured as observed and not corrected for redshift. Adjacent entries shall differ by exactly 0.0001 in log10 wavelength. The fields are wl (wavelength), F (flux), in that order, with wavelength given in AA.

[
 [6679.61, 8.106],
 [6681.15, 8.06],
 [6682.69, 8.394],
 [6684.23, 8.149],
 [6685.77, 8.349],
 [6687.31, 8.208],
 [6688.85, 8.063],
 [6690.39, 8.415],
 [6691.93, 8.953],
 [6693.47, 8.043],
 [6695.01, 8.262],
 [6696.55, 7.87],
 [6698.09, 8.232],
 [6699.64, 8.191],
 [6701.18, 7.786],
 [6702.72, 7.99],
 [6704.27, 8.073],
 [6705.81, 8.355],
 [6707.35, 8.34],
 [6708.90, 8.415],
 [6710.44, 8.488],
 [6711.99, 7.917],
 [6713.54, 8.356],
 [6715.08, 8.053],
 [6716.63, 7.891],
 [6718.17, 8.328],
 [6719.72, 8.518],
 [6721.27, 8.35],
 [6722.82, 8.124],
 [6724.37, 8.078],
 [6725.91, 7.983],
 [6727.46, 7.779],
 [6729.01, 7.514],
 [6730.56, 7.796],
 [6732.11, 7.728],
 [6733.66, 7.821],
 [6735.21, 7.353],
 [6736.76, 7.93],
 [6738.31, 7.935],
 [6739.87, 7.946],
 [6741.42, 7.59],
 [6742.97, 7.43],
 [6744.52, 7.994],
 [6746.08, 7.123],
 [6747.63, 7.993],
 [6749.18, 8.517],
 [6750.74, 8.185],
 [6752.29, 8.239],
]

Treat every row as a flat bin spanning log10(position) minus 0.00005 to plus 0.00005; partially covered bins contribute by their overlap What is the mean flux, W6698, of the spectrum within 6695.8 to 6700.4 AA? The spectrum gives 8.09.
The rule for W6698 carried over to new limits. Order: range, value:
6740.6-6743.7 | 7.53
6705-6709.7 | 8.38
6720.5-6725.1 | 8.18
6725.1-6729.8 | 7.77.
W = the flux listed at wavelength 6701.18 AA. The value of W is 7.786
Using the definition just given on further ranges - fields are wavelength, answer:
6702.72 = 7.99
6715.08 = 8.053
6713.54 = 8.356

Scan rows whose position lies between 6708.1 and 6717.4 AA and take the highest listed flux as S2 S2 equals 8.488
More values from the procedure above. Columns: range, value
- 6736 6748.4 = 7.994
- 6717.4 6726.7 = 8.518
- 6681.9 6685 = 8.394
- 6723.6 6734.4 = 8.078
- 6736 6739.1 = 7.935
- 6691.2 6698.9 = 8.953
